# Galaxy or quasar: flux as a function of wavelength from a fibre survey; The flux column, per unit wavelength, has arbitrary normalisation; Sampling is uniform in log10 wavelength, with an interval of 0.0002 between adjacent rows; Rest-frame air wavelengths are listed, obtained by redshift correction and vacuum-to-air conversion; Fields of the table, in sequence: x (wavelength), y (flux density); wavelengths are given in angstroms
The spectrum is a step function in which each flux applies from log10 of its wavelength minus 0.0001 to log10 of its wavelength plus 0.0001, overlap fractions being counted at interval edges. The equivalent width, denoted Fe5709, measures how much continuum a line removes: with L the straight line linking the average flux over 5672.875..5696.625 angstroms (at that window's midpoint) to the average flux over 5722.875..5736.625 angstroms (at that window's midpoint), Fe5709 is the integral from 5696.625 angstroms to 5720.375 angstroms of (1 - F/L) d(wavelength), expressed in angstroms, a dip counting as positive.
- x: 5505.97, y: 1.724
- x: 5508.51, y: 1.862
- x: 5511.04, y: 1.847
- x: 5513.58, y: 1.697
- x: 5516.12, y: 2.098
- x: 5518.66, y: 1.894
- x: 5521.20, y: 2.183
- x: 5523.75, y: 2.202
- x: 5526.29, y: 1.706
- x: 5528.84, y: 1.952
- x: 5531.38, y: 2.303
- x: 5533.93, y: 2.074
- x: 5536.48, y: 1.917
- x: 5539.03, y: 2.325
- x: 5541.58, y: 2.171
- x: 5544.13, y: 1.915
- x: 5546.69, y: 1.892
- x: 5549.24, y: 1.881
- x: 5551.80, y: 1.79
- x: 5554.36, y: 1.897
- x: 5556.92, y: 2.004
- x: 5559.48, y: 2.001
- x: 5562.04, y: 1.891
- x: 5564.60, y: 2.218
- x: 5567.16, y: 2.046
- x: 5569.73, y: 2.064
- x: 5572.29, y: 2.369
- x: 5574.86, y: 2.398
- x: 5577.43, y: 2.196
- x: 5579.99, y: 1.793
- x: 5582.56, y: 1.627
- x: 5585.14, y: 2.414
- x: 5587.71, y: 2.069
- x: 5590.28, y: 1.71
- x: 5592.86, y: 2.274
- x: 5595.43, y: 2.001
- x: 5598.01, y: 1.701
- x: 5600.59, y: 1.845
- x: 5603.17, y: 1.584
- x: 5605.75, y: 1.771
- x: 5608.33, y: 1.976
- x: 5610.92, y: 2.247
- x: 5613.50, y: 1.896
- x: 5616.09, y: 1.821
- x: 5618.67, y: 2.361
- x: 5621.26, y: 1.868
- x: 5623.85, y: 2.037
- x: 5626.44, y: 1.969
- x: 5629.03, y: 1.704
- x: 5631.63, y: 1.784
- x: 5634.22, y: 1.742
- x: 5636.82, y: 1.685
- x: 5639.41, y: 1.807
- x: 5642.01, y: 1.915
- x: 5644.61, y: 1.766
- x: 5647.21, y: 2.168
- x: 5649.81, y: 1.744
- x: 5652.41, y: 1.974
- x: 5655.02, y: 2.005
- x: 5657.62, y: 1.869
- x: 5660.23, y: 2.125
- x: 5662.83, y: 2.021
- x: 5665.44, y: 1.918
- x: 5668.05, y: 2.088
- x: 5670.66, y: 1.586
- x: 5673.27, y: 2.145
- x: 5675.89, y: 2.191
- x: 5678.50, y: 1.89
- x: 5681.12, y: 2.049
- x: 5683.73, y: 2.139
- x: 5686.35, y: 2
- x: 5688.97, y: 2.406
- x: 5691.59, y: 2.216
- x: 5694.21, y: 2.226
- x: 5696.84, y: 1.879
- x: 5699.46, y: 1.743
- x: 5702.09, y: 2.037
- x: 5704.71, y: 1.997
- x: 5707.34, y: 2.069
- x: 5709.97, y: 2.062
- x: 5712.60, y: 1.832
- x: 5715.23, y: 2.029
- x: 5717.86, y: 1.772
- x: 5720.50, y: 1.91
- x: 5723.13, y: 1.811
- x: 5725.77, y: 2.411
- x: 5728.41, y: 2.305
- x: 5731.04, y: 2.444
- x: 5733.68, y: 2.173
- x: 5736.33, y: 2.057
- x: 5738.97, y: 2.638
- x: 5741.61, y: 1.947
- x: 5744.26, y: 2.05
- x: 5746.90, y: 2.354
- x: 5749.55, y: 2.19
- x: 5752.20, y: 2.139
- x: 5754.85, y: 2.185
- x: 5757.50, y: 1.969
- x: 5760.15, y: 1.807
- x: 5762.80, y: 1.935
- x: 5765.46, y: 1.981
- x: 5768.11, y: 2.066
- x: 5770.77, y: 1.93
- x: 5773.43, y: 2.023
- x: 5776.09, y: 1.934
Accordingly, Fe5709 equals 2.71 angstroms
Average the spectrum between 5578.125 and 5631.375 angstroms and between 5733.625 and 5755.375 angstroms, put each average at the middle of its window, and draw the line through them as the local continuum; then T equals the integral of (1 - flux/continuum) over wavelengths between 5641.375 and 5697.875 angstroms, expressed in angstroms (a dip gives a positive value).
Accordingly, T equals 1.0 angstroms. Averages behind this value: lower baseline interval 1.93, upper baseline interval 2.19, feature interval 2.02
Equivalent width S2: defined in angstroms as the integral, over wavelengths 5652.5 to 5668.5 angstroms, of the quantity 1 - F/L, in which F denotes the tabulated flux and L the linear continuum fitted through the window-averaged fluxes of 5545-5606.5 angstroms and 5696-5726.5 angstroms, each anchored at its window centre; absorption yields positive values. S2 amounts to -0.3 angstroms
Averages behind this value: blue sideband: 1.98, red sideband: 1.96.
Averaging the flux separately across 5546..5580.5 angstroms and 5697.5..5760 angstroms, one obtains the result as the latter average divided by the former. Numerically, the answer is 1.02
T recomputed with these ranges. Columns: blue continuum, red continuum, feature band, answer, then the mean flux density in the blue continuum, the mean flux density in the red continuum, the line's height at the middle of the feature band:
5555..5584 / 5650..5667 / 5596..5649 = 3.2 angstroms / 2.05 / 1.97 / 2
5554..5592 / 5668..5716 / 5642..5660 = 0.9 angstroms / 2.05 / 2.03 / 2.04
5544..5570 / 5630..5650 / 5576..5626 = -1.8 angstroms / 1.96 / 1.83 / 1.89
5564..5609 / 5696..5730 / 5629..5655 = 2.0 angstroms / 2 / 1.99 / 2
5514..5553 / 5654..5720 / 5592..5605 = 1.0 angstroms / 2.01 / 2.01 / 2.01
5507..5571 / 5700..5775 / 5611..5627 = 0.1 angstroms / 1.99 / 2.07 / 2.02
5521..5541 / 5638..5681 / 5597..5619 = 1.2 angstroms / 2.08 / 1.95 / 2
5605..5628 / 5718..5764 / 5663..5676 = 0.5 angstroms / 2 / 2.13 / 2.05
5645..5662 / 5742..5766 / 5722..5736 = -1.2 angstroms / 1.97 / 2.07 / 2.04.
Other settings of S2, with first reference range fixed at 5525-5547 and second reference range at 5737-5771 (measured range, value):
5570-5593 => -0.4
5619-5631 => 0.8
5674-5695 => -0.6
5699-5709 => 0.5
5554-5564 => 0.3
